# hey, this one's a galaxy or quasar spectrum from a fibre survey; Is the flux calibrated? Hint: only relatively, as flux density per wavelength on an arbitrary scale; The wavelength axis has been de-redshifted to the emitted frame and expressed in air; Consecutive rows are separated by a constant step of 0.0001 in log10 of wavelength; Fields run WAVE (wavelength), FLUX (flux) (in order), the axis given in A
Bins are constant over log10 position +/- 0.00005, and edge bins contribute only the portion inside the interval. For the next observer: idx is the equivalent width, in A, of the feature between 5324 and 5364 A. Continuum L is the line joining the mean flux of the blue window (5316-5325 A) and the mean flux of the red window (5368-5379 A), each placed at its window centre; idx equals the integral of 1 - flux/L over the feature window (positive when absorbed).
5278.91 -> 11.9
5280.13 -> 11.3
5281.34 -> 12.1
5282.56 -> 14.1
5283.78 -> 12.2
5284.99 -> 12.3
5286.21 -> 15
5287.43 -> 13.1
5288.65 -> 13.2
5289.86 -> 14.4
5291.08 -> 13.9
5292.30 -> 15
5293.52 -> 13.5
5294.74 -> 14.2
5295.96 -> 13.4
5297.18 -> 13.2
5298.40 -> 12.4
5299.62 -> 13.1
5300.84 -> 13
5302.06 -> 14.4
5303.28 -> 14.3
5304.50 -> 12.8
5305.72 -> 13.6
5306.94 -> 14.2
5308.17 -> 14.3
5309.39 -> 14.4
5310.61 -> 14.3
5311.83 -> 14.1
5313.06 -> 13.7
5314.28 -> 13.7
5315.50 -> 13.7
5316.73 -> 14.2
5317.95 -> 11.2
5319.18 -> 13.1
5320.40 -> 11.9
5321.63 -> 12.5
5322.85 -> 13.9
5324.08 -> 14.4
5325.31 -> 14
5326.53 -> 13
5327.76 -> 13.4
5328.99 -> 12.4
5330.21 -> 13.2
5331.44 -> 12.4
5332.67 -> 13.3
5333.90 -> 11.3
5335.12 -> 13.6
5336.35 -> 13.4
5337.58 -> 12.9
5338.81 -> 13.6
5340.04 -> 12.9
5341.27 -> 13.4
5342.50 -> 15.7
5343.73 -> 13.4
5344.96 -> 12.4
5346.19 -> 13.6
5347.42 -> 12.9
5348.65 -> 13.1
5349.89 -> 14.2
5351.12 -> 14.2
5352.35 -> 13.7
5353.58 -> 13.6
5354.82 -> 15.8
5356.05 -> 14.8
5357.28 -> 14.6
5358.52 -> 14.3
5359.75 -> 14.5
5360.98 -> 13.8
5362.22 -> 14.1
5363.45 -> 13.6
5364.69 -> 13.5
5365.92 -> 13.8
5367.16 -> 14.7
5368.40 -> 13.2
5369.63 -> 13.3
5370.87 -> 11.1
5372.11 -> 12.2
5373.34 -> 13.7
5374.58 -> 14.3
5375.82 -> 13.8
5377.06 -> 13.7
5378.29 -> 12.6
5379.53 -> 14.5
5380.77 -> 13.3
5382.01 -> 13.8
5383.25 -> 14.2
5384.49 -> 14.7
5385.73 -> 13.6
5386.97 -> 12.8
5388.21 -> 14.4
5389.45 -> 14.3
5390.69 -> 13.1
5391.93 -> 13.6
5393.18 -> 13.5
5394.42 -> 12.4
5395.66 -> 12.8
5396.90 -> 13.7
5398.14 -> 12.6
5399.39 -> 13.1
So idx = -1.6 A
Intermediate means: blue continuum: 13.1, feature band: 13.6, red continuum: 13.1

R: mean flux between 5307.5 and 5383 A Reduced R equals 13.5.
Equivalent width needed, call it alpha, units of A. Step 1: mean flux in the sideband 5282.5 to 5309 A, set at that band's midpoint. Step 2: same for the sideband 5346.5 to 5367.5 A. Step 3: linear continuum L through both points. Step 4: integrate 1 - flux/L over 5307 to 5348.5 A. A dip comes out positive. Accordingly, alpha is 1.5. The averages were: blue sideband 13.6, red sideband 14.1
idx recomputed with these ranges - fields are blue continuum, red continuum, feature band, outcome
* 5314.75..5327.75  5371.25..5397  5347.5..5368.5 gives -1.1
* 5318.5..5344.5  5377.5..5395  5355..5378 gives -0.5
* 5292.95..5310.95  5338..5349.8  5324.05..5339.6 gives 0.5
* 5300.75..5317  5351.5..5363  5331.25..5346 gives 1.0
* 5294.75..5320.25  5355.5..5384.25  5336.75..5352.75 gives 0.1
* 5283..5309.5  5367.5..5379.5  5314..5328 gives 0.3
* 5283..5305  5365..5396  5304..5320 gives -0.1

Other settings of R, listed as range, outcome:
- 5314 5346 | 13.2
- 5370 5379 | 13.1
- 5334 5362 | 13.8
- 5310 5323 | 13.3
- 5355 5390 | 13.8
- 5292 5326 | 13.6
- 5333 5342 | 13.1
